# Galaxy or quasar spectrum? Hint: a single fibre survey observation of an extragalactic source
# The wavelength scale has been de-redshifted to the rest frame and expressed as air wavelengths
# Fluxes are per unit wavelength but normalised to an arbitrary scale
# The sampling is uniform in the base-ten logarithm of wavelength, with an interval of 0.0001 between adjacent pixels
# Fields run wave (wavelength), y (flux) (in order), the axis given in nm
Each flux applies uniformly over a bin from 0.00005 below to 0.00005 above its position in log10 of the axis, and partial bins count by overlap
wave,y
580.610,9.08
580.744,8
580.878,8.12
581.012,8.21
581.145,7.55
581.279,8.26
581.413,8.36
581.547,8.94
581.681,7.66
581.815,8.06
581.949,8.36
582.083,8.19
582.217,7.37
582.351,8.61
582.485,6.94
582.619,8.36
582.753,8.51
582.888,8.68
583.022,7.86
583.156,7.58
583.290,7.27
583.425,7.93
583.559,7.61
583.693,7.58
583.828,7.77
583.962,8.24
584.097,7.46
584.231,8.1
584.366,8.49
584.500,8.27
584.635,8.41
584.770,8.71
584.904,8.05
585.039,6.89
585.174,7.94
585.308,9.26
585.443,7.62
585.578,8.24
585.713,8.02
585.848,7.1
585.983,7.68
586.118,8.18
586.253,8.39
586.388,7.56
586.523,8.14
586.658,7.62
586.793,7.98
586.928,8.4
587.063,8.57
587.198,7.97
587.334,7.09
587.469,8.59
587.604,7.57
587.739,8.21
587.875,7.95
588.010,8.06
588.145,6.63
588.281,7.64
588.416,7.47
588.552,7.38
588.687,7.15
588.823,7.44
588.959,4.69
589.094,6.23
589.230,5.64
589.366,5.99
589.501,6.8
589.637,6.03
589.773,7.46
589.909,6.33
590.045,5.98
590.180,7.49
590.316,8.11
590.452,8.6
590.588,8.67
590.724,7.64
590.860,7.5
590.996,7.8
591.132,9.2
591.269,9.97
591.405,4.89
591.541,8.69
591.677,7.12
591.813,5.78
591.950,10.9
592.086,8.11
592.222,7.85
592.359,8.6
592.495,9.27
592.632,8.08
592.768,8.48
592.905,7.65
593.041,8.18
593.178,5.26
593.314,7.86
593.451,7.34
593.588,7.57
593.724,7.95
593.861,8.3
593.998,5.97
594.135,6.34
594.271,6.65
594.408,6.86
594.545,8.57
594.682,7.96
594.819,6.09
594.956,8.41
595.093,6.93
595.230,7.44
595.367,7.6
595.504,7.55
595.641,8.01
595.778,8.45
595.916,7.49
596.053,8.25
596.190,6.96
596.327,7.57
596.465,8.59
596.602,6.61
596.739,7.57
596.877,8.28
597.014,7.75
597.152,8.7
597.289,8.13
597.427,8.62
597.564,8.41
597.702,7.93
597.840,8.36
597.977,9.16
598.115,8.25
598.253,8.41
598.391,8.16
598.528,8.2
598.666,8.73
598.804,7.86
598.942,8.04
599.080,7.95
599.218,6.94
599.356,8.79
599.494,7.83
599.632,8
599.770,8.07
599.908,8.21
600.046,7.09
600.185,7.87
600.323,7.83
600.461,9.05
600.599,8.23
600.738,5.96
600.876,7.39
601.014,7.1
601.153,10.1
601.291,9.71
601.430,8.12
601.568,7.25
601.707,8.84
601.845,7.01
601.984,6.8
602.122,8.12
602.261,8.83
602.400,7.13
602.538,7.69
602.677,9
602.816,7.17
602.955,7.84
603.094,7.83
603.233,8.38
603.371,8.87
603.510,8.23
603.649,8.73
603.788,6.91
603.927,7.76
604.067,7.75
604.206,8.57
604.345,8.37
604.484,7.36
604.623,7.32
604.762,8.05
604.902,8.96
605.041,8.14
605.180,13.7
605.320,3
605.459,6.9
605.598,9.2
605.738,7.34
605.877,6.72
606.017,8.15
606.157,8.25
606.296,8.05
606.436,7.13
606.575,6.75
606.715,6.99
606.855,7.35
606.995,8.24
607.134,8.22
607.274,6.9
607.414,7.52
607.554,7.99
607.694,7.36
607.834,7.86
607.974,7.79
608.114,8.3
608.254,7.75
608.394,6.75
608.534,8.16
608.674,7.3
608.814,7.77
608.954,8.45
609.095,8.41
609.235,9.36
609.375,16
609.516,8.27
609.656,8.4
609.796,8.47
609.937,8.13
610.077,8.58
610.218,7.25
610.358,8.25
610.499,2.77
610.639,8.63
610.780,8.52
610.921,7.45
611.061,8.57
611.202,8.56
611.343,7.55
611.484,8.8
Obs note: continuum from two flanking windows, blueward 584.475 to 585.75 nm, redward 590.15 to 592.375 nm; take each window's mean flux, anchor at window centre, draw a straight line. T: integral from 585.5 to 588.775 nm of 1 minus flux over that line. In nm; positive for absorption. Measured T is 0.12 nm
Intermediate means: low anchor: 8.14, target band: 7.81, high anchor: 8.05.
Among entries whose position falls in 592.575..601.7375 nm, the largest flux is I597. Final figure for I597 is 10.1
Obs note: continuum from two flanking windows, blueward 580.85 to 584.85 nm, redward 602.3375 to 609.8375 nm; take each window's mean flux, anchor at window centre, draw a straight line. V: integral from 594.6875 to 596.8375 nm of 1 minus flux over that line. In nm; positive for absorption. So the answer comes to 0.123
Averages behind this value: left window 8.05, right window 8.05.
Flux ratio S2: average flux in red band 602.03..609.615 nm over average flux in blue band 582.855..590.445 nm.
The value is 1.06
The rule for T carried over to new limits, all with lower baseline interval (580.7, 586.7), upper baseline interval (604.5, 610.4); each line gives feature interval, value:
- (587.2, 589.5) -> 0.257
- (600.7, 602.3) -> 0.020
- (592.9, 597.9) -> 0.258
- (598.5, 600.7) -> 0.011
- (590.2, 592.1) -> -0.006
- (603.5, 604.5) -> 0.011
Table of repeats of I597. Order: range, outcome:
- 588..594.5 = 10.9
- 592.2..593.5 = 9.27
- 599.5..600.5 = 9.05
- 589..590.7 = 8.67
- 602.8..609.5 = 16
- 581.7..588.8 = 9.26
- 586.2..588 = 8.59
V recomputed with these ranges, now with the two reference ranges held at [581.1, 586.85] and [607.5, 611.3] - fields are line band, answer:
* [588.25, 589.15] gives 0.134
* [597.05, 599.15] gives -0.056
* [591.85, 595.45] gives 0.172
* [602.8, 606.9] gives 0.141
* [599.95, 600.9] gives 0.054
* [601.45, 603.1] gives 0.067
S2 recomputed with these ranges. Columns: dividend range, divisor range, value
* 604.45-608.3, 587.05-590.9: 1.07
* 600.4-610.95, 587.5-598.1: 1.05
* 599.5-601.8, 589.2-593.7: 1.05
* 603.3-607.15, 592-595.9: 1.03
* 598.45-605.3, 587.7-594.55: 1.09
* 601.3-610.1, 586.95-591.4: 1.09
